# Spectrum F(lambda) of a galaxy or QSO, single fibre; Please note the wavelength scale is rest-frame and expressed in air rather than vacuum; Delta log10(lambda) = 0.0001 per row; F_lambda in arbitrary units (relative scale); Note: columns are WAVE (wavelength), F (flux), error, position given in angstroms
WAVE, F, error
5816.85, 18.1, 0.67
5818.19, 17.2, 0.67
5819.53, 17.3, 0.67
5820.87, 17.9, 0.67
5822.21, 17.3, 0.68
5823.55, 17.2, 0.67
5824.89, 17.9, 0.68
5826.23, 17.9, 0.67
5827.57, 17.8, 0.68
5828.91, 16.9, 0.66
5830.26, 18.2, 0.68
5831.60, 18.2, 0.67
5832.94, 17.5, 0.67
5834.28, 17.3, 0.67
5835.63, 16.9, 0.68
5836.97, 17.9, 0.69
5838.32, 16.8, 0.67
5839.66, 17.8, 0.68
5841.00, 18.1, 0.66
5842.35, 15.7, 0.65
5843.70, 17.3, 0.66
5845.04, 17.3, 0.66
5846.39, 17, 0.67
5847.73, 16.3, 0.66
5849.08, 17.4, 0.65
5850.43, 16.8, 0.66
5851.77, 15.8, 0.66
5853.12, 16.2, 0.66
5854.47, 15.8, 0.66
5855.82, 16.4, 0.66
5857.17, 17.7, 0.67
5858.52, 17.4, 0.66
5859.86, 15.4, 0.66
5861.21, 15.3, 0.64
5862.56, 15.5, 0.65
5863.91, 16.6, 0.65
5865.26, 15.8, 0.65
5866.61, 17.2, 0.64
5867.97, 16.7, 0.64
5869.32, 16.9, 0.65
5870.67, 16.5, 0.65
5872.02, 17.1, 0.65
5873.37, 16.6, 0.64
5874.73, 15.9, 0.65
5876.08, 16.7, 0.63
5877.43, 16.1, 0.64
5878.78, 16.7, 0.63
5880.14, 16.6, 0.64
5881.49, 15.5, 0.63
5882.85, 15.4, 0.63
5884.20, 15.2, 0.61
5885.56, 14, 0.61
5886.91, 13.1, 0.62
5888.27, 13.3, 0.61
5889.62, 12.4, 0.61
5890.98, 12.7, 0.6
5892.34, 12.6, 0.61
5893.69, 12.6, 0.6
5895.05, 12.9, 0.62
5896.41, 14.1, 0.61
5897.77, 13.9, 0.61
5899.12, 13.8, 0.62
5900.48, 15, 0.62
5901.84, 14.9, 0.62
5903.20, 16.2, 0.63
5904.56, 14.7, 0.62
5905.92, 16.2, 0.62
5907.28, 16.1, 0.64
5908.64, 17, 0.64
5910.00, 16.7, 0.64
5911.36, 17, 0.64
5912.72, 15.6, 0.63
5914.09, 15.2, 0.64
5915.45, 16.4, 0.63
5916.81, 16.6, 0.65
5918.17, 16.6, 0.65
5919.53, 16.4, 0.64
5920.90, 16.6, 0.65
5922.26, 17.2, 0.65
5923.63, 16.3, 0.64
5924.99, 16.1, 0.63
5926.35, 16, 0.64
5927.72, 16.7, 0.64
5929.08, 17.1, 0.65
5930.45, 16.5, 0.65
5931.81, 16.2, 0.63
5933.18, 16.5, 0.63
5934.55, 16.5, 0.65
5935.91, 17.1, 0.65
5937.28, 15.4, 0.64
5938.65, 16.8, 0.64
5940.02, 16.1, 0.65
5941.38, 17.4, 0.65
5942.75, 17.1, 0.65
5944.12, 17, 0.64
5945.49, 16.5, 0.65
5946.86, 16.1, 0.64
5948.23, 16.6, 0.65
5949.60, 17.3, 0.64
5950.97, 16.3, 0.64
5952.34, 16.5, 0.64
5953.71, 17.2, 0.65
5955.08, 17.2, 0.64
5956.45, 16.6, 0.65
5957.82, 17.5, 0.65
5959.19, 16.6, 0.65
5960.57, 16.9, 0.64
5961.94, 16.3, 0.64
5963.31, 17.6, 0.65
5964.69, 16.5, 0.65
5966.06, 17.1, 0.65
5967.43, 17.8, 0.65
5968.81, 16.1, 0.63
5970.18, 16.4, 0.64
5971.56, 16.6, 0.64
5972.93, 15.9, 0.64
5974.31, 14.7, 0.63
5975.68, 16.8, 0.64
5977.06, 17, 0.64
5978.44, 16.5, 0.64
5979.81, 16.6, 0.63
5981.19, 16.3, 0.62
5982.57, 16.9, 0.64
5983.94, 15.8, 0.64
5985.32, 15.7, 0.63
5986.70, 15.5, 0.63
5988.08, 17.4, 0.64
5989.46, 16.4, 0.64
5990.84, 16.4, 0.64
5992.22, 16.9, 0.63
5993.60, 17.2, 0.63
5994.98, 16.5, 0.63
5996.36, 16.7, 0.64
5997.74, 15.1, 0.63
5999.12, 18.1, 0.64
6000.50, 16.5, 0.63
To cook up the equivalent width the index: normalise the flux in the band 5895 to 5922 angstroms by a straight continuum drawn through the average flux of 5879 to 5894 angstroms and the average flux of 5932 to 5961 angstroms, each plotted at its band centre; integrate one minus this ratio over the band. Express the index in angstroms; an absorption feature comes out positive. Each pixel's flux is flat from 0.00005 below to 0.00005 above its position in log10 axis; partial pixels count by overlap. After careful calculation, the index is -1.15 angstroms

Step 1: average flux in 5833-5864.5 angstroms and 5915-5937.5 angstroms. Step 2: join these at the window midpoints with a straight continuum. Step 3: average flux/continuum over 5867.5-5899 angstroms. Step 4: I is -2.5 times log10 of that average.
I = 0.12 mag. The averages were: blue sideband 16.7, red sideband 16.5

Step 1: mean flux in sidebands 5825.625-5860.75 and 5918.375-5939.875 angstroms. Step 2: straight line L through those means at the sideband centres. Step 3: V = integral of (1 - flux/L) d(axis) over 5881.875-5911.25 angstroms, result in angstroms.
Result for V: 3.90 angstroms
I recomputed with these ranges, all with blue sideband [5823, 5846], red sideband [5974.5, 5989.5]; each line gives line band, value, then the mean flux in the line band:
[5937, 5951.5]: 0.00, 16.6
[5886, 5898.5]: 0.29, 13.1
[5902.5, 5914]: 0.05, 16.1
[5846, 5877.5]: 0.05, 16.5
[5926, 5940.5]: 0.02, 16.5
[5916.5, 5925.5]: 0.02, 16.5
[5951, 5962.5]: -0.02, 16.8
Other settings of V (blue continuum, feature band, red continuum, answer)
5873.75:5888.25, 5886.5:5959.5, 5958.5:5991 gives 0.36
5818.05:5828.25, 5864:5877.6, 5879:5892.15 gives -1.38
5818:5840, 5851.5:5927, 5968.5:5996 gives 6.44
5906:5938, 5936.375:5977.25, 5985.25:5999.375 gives -0.47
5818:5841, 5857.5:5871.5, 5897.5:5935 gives 0.49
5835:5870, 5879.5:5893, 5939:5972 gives 2.14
